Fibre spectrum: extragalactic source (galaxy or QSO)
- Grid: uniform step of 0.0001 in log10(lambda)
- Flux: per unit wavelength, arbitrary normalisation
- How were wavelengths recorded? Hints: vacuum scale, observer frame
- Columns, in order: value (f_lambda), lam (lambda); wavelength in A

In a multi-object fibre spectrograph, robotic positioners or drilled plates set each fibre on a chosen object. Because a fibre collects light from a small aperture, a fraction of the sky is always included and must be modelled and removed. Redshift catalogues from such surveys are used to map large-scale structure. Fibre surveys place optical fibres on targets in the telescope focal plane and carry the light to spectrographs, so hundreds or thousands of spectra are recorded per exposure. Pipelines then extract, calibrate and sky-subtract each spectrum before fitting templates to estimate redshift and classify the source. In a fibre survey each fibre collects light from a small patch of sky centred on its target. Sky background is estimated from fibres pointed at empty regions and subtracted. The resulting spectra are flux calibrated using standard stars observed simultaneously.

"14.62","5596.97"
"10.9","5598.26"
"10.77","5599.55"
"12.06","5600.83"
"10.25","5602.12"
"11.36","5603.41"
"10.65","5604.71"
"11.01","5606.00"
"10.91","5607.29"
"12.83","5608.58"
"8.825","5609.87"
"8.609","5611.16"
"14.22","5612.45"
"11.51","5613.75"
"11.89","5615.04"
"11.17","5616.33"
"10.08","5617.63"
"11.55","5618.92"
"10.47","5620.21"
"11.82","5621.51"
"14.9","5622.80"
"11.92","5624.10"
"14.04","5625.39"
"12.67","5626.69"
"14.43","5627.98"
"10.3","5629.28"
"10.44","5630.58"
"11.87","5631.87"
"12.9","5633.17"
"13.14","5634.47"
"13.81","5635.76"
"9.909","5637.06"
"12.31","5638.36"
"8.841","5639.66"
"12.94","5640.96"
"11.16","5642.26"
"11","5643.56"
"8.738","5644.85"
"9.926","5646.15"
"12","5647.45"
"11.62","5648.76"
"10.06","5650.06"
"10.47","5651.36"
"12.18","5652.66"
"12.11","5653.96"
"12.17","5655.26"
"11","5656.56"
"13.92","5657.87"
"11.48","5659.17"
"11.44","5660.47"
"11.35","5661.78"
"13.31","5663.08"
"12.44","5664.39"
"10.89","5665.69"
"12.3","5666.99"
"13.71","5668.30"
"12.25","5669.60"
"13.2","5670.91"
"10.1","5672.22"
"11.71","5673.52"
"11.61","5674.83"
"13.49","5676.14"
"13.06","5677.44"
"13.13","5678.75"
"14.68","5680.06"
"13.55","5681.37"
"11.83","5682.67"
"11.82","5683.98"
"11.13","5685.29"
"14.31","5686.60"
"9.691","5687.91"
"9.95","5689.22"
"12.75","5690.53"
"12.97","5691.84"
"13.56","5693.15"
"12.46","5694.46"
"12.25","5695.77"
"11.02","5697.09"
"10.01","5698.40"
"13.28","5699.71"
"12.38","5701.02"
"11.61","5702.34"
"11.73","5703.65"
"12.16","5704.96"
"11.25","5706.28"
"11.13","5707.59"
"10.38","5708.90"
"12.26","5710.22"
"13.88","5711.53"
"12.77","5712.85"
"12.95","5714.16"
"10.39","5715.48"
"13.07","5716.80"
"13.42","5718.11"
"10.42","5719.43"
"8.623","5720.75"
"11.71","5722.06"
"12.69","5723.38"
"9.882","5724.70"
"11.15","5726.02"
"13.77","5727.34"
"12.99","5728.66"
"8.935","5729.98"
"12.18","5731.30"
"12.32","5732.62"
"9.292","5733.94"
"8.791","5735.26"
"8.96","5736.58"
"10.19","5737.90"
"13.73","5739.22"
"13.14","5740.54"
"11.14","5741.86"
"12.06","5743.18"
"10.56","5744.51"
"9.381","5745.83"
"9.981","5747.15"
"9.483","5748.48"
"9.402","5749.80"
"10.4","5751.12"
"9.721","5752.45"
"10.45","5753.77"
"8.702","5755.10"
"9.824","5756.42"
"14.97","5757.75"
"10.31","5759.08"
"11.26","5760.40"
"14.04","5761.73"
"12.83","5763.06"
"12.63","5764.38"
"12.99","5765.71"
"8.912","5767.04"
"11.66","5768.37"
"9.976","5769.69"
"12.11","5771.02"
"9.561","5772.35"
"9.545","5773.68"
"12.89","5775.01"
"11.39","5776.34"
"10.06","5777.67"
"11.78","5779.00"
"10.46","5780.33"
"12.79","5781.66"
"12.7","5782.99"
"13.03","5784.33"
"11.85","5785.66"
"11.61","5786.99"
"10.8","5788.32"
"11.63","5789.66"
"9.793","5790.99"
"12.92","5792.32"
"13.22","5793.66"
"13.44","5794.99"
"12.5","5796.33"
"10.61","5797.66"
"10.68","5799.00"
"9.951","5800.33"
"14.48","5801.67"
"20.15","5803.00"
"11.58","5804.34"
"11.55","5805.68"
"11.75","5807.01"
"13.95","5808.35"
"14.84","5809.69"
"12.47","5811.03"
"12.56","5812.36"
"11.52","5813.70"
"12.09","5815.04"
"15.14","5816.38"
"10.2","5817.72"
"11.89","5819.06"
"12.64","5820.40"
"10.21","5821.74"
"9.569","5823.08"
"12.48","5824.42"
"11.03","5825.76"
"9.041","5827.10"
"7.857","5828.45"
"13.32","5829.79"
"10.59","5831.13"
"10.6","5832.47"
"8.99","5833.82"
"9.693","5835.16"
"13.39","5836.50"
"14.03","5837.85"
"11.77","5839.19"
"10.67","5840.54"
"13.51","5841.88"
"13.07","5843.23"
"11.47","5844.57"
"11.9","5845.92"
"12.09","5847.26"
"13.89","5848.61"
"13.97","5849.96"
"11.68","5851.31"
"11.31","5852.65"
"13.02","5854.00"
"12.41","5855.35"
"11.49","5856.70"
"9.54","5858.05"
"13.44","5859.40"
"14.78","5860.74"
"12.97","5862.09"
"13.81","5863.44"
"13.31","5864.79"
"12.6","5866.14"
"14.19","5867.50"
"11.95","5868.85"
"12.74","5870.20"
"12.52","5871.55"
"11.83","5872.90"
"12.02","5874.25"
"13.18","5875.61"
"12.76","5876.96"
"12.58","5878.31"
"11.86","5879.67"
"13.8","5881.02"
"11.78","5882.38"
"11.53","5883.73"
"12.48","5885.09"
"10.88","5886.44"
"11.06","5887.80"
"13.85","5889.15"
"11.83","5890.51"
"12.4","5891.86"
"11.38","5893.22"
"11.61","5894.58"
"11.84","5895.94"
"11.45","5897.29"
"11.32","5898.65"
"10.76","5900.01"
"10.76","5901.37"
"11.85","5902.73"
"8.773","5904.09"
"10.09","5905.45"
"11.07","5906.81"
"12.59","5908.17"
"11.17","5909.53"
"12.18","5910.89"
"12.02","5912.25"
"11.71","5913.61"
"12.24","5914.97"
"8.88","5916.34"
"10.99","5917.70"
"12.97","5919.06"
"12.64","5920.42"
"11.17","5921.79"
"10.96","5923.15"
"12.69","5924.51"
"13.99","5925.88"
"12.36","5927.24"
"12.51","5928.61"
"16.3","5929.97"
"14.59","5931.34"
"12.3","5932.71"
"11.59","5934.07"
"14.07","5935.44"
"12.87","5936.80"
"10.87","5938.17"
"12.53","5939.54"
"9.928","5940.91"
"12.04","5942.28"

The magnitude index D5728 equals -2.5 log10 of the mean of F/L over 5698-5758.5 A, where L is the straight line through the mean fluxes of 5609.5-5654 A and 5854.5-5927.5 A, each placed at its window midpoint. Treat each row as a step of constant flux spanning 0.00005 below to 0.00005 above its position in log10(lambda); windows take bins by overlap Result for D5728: 0.04 mag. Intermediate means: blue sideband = 11.5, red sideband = 12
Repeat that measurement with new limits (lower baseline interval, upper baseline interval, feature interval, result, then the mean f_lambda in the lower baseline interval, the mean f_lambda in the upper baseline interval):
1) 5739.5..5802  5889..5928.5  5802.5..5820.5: -0.137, 11.4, 11.6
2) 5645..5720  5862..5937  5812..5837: 0.088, 12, 12.2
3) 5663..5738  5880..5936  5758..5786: 0.026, 11.9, 12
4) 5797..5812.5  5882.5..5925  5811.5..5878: 0.023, 12.9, 11.5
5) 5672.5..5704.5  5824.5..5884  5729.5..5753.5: 0.158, 12.2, 12.1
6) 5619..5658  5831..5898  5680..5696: -0.041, 11.7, 12.2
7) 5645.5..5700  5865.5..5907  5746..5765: 0.098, 12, 11.9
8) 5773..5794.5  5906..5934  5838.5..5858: -0.025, 11.7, 12.2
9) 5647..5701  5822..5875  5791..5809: -0.060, 12.1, 12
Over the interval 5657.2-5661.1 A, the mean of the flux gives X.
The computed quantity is 12.3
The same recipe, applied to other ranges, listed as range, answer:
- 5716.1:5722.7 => 11.4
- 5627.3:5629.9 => 12.4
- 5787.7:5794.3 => 11.7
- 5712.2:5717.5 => 12.3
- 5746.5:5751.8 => 9.81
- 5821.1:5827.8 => 10.5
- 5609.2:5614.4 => 10.8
